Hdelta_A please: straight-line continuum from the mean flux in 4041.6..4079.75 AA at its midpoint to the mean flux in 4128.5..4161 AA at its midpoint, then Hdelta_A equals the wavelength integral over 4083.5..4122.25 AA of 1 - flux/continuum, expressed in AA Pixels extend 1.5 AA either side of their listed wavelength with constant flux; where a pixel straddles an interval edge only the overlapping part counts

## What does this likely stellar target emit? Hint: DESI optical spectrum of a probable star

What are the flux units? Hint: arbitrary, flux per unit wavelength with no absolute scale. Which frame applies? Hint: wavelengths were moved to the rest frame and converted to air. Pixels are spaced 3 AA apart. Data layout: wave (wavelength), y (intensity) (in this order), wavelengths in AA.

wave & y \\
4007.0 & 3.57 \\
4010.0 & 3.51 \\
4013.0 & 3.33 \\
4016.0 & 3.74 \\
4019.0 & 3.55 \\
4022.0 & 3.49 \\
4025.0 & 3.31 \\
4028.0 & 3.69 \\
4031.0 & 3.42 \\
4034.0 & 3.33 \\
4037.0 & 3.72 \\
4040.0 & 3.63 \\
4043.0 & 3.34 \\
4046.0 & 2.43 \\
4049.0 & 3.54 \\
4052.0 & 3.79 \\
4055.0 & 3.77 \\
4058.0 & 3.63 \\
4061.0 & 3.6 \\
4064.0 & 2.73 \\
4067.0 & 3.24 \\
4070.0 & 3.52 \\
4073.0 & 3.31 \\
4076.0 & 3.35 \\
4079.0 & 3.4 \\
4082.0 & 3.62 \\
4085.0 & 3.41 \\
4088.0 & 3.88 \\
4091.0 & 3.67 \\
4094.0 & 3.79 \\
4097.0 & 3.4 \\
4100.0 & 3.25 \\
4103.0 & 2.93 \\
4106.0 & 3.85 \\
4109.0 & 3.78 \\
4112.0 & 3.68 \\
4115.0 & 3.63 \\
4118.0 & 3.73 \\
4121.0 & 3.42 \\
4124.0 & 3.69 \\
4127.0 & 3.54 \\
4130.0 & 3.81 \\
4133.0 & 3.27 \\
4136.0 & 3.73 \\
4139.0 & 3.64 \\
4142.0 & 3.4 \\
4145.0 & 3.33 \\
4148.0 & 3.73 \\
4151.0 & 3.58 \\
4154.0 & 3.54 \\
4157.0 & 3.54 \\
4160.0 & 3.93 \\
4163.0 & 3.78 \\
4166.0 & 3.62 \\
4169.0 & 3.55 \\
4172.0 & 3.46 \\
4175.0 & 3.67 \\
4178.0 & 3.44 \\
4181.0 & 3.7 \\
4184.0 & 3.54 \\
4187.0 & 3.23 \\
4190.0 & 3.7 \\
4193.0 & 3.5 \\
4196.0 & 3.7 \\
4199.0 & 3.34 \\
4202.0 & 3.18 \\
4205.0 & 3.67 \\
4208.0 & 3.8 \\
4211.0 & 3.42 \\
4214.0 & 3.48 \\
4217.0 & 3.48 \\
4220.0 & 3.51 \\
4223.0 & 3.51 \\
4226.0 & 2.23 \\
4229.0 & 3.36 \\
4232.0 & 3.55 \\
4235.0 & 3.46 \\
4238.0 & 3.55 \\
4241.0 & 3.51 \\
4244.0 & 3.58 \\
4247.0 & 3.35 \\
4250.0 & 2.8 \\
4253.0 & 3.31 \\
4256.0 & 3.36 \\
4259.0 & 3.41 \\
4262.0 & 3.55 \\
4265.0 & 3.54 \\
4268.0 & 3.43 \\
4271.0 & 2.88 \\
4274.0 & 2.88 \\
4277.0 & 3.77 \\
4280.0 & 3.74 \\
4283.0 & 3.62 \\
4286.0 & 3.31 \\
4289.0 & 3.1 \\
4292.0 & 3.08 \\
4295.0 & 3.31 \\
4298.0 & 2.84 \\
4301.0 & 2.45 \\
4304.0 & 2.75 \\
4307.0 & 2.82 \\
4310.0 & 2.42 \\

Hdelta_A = -1.1 AA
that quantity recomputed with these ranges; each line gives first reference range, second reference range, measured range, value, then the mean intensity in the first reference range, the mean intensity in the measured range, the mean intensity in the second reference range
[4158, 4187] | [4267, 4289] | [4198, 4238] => 1.3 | 3.61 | 3.39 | 3.36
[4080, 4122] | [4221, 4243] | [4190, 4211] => -1.0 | 3.57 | 3.54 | 3.32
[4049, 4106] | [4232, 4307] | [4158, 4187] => -2.0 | 3.47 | 3.61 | 3.27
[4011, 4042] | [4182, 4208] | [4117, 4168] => -1.4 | 3.52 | 3.6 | 3.5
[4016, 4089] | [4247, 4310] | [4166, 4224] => -4.3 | 3.45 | 3.52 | 3.18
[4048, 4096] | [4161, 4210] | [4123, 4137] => -0.3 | 3.51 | 3.6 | 3.56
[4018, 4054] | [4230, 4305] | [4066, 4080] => 0.2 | 3.44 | 3.37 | 3.29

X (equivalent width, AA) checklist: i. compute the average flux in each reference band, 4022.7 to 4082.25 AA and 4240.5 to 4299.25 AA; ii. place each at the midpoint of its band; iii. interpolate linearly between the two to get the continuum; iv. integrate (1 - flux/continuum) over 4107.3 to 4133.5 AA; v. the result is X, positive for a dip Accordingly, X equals -1.91 AA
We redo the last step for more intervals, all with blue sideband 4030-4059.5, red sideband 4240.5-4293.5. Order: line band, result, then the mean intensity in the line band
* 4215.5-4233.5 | 0.5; 3.27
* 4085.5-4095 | -0.8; 3.74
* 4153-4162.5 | -0.8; 3.69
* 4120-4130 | -0.5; 3.6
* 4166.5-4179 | -0.5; 3.54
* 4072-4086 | 0.1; 3.42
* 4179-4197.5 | -1.0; 3.56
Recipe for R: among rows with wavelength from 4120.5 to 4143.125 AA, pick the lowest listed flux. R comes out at 3.27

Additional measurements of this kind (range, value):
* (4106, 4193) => 3.23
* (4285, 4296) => 3.08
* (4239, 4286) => 2.8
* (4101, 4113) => 2.93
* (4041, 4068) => 2.43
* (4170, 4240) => 2.23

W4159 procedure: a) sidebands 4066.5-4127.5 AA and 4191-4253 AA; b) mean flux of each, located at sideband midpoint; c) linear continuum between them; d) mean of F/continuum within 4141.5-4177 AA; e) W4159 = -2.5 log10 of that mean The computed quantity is -0.04 mag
